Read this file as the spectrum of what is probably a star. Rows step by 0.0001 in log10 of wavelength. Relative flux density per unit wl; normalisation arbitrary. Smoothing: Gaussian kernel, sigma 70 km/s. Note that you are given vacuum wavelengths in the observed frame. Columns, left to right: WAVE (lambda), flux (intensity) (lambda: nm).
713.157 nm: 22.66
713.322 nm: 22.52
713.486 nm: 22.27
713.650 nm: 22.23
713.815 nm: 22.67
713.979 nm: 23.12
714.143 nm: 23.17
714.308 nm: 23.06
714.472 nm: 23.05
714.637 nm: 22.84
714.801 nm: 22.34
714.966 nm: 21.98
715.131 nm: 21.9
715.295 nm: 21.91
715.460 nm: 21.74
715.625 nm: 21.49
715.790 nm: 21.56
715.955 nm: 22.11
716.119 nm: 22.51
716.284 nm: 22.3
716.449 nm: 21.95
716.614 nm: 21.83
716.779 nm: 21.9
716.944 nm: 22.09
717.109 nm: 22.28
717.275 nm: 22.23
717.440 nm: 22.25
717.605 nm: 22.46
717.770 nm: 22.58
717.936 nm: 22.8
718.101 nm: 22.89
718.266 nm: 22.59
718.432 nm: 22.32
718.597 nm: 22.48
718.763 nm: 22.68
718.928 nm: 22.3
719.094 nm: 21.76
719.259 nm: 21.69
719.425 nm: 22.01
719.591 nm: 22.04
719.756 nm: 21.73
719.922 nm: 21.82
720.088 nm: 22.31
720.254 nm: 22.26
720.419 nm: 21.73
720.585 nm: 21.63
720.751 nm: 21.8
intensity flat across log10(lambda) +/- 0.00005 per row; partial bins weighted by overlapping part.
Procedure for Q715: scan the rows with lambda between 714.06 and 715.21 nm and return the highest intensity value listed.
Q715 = 23.17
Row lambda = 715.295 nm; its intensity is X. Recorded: 21.91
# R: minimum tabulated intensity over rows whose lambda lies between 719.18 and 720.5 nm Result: 21.69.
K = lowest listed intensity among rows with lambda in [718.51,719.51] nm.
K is 21.69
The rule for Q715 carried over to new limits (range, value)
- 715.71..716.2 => 22.51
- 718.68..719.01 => 22.68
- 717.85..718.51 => 22.89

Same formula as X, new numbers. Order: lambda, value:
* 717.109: 22.28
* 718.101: 22.89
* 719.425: 22.01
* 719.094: 21.76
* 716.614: 21.83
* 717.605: 22.46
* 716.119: 22.51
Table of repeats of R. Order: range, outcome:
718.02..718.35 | 22.59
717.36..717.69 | 22.25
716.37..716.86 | 21.83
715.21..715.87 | 21.49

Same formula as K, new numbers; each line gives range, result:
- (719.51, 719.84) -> 21.73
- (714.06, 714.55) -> 23.05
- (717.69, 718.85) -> 22.32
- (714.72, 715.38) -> 21.9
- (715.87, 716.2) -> 22.11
